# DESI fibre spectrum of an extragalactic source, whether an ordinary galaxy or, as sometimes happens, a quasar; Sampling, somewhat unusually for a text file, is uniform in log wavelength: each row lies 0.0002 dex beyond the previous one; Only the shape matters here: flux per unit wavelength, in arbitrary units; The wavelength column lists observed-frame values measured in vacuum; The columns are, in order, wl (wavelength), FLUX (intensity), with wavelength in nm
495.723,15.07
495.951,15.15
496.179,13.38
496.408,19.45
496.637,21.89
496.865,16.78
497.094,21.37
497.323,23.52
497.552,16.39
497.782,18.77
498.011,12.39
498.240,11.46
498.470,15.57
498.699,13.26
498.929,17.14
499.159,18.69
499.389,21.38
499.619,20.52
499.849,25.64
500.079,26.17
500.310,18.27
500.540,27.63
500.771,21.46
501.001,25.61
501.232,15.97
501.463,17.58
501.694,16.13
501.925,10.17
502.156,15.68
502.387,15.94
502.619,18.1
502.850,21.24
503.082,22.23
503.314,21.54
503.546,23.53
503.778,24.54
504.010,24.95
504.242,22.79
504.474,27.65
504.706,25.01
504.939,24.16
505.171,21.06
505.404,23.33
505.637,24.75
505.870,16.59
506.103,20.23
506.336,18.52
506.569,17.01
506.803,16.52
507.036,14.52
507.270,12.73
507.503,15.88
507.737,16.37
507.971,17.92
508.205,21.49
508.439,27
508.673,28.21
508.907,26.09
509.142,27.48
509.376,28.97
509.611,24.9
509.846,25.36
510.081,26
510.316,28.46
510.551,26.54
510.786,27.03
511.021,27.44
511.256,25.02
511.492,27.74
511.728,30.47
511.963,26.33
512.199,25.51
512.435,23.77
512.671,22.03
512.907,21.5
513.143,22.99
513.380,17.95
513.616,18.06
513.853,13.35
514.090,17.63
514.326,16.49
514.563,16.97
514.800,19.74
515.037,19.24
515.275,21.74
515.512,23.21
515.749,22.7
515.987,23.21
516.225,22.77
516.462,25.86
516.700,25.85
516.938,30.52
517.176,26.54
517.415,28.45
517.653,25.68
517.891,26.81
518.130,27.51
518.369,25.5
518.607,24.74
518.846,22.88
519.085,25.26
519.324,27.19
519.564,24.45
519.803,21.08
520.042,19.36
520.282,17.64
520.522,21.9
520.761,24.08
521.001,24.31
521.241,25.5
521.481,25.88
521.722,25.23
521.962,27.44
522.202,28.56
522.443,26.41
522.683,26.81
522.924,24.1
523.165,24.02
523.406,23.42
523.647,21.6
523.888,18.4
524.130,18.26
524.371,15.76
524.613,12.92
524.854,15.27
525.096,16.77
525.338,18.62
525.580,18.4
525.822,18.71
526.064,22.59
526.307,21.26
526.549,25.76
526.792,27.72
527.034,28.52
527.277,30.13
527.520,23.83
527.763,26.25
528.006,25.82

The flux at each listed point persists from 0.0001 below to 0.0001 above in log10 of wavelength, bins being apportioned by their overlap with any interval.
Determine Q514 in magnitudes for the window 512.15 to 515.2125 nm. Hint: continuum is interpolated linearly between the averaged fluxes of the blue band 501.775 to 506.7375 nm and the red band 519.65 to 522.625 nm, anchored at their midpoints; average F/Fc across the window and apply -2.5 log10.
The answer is 0.16 mag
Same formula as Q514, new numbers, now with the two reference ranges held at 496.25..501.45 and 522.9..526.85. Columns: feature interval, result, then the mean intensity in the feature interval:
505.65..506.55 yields 0.03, 19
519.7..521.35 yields -0.11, 22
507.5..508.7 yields -0.08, 21.1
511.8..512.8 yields -0.24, 24.7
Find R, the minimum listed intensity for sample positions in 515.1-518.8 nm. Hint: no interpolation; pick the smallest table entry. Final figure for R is 21.74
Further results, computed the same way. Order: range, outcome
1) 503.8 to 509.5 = 12.73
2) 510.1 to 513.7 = 17.95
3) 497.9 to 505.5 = 10.17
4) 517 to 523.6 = 17.64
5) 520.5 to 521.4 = 21.9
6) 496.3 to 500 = 11.46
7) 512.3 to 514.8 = 13.35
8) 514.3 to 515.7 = 16.49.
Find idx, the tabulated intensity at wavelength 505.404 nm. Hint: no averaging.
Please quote 23.33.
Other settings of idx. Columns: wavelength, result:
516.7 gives 25.85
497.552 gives 16.39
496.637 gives 21.89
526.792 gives 27.72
